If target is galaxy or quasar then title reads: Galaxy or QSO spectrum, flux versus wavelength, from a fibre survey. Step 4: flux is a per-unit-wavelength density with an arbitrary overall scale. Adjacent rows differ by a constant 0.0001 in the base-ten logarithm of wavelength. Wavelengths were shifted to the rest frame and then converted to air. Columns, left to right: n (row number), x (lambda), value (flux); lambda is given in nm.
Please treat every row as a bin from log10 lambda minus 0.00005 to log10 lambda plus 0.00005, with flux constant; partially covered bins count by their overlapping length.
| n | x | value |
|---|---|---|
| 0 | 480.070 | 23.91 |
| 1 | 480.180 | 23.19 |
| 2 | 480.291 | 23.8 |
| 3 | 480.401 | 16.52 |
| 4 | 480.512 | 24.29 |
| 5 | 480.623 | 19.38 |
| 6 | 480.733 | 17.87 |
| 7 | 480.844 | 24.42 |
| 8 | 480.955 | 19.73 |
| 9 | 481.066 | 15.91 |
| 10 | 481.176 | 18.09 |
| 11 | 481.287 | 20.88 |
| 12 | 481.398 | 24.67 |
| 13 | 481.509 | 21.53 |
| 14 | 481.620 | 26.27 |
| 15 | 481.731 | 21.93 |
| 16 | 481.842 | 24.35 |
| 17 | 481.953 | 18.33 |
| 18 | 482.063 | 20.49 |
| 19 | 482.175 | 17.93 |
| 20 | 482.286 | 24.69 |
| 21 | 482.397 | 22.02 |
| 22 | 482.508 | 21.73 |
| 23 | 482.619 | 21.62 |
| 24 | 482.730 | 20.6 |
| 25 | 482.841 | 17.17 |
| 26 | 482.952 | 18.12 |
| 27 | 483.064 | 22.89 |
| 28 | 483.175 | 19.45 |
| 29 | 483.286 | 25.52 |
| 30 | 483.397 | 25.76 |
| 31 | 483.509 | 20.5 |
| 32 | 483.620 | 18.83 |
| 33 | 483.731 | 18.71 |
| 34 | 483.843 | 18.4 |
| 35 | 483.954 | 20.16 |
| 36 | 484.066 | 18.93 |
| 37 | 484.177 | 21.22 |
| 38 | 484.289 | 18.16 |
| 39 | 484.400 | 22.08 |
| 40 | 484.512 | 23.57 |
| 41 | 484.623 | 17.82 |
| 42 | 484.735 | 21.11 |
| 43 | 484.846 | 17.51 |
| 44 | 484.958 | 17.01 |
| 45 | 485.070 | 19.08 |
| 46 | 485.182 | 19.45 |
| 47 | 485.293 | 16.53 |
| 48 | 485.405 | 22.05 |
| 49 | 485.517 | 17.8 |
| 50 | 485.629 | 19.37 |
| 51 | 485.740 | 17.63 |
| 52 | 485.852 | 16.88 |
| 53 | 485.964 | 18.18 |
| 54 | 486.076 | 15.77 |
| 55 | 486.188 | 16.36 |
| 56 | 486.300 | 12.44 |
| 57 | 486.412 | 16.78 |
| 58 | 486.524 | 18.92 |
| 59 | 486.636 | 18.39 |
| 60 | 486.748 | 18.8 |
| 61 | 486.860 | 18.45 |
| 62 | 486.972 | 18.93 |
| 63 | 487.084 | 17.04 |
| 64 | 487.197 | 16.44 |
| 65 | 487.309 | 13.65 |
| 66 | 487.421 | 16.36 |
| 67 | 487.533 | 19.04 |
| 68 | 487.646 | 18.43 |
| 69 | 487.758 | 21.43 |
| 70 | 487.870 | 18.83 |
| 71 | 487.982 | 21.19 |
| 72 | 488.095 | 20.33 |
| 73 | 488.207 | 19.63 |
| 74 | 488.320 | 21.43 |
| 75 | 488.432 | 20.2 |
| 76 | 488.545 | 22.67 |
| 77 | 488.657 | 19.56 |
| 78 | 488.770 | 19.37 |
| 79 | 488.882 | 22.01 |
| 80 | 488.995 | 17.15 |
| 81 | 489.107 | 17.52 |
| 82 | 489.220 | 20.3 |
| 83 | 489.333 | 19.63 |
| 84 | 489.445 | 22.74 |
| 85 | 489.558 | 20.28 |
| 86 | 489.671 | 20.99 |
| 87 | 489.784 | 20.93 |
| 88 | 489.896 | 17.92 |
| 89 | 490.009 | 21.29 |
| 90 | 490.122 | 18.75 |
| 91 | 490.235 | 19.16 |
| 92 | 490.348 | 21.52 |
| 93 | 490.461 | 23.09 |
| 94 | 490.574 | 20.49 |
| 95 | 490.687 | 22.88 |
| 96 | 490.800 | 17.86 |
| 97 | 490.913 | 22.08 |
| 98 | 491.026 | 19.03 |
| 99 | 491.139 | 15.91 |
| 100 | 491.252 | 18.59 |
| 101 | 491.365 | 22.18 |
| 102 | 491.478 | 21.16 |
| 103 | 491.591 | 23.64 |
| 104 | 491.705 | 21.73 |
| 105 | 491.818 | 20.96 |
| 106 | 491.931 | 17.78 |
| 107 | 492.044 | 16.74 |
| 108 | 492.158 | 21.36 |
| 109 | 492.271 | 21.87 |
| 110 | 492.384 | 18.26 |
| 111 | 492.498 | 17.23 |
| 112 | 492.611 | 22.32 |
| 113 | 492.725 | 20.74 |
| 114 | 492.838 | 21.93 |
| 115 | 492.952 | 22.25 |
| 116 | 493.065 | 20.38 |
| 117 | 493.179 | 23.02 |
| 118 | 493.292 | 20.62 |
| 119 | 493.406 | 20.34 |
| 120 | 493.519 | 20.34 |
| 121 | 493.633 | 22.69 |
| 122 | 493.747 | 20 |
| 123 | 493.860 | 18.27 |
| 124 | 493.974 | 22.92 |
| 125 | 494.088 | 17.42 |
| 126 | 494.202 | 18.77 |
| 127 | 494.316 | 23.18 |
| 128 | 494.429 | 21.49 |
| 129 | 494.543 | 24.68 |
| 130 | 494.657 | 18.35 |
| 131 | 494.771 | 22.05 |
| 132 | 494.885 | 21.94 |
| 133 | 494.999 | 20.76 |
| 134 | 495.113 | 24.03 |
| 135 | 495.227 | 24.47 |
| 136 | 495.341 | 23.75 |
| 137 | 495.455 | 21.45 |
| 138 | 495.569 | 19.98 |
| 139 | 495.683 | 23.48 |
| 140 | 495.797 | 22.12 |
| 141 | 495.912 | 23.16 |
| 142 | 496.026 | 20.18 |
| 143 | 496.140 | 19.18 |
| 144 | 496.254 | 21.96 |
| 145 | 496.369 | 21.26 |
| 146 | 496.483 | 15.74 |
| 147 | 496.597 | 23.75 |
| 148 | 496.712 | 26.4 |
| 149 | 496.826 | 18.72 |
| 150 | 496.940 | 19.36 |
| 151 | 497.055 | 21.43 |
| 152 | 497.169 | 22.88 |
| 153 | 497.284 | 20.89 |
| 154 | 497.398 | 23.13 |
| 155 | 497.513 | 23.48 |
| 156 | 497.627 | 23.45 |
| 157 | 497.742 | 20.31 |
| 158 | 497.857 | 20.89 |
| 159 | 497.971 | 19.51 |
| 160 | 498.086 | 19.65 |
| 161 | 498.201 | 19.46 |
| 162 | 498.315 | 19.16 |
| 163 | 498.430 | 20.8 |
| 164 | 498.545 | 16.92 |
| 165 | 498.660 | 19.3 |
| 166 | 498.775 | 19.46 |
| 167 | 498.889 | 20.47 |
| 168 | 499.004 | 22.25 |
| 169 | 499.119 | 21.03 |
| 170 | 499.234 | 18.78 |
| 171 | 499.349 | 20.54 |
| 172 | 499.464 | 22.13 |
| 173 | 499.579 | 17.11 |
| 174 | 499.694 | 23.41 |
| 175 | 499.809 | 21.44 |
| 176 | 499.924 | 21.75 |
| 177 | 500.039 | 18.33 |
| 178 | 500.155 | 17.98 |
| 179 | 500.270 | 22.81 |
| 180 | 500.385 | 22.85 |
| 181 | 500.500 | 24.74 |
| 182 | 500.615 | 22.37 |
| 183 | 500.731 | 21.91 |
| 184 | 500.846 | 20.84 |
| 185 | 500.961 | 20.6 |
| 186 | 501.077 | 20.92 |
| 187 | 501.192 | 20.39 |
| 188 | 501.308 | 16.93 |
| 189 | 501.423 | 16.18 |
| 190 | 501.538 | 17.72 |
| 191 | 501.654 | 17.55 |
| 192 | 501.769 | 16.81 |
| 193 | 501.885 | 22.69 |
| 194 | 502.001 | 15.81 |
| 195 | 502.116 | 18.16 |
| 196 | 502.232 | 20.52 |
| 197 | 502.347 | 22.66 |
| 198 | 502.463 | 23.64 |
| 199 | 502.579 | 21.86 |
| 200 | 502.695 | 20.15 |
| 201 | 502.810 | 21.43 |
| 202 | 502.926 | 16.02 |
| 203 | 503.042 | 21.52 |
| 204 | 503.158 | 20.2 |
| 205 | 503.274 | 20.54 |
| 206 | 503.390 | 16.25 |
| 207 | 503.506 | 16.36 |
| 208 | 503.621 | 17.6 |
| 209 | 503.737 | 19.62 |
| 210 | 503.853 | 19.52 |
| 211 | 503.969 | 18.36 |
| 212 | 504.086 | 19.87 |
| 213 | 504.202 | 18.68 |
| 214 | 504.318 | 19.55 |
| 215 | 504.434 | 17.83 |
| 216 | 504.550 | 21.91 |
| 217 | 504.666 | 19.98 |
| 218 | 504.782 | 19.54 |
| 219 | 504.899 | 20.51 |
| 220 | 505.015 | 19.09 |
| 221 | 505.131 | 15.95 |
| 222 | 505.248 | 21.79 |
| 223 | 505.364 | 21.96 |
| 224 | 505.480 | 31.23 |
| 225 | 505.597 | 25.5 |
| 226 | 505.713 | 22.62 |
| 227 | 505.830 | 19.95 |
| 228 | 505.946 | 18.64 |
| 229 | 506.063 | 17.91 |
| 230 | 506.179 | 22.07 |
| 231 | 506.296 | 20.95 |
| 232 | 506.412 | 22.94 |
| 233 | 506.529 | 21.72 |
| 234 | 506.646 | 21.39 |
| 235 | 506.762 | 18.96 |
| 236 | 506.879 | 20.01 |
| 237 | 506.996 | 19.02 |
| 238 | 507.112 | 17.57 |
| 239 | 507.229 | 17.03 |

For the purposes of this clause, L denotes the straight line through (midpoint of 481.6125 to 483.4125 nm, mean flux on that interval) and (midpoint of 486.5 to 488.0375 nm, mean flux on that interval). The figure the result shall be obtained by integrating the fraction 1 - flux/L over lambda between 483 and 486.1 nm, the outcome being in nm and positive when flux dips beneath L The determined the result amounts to 0.07 nm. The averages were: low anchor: 21.5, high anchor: 18.3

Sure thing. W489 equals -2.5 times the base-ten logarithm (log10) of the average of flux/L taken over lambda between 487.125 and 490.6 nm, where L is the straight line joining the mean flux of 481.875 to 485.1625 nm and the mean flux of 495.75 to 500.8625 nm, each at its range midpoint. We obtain 0.04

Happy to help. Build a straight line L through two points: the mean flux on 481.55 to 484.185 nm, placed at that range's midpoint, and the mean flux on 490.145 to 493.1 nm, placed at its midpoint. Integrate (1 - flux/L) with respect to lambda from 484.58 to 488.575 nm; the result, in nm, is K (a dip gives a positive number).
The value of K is 0.466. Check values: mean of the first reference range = 21.1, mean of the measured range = 18.4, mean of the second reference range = 20.4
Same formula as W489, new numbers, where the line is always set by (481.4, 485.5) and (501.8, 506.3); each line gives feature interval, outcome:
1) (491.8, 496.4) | -0.04 mag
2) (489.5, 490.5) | 0.01 mag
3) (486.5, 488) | 0.13 mag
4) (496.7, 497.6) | -0.08 mag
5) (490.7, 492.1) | 0.03 mag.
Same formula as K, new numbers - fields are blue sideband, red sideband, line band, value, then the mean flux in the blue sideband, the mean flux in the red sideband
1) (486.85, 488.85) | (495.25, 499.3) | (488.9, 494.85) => -0.16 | 19.1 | 21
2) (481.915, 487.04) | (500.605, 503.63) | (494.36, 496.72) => -0.28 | 19.4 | 19.5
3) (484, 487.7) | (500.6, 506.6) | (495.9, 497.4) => -0.14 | 18.2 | 20.1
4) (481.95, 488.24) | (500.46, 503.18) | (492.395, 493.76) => -0.09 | 19.2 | 20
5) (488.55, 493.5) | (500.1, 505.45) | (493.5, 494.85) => -0.04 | 20.3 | 19.8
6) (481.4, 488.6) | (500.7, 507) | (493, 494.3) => -0.05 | 19.6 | 20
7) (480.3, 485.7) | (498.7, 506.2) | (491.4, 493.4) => -0.04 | 20.4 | 20.2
